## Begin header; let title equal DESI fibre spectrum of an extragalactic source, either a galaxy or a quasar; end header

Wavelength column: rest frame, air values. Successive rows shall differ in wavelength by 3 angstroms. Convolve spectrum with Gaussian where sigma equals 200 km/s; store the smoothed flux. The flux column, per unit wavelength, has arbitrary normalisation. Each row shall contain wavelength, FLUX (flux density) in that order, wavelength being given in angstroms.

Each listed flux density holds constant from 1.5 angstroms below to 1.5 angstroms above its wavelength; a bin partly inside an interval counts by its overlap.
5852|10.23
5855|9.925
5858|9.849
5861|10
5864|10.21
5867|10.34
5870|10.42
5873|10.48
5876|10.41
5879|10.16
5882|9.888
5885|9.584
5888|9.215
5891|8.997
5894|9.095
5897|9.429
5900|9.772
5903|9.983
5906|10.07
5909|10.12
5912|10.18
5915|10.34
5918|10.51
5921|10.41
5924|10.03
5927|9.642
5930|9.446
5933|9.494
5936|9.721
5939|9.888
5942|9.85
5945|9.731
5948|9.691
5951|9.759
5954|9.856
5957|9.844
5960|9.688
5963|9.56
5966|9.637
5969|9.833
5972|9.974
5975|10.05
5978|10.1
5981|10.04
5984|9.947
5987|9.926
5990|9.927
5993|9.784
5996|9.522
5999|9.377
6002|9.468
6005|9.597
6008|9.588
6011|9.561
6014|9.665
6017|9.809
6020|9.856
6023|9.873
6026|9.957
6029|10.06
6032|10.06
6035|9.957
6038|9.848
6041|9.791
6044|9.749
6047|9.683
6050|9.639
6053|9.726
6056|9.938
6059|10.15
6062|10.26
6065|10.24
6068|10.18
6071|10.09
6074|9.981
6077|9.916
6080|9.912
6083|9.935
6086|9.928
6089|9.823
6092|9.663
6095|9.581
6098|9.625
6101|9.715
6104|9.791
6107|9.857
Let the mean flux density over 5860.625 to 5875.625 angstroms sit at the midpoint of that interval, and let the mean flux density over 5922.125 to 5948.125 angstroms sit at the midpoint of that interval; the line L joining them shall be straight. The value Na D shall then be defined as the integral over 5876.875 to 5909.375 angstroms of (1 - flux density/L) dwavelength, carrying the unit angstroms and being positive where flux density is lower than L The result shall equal 1.4 angstroms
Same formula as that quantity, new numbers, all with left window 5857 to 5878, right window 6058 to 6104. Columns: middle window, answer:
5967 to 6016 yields 1.42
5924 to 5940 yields 0.77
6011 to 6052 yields 0.70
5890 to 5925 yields 0.92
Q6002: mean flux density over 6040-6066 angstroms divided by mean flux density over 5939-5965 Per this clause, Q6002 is 1.02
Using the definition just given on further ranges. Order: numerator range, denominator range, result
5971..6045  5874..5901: 1.02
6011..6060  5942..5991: 1.00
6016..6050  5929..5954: 1.02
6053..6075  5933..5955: 1.03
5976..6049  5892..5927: 0.98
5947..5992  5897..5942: 0.99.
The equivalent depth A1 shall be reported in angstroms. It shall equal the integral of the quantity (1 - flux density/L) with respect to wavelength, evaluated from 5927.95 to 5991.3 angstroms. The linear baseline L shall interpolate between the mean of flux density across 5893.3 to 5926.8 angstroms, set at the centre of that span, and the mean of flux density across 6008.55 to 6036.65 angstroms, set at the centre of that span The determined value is 0.8 angstroms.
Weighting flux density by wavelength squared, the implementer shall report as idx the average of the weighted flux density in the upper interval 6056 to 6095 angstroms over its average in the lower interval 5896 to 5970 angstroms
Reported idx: 1.06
